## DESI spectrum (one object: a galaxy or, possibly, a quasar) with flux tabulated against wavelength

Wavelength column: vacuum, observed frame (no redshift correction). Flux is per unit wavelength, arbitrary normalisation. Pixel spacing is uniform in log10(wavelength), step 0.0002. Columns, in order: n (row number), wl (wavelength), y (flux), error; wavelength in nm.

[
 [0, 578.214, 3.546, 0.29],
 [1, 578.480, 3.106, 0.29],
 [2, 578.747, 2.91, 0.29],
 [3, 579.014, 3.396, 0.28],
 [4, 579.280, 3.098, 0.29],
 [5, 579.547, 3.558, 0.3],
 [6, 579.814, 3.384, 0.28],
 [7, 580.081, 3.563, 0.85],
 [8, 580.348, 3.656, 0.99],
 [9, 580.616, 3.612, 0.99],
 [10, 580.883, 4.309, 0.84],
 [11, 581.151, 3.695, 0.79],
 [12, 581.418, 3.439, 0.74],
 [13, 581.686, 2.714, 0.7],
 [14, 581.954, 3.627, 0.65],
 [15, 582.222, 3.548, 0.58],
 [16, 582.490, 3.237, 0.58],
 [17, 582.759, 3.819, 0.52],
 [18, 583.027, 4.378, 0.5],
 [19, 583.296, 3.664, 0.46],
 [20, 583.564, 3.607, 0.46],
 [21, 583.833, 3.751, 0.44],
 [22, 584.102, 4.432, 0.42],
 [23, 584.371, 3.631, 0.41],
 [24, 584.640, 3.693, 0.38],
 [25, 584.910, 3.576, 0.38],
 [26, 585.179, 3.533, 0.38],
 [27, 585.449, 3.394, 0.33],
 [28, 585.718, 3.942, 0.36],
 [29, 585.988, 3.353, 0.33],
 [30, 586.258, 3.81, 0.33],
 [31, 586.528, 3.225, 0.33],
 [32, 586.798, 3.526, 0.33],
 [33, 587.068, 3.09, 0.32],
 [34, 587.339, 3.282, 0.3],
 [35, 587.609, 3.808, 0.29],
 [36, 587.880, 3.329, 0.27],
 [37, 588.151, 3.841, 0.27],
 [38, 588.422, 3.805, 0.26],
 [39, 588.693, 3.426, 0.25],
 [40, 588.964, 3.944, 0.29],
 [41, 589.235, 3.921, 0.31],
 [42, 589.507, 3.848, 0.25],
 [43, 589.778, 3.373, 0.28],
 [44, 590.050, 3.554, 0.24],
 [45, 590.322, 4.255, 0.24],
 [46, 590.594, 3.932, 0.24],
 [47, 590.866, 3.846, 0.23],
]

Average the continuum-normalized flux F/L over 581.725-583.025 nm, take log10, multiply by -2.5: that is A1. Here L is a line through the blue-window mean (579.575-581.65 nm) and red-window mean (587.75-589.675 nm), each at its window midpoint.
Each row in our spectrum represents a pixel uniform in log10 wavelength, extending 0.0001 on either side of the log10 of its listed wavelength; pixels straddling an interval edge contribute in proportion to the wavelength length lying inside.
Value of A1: 0.018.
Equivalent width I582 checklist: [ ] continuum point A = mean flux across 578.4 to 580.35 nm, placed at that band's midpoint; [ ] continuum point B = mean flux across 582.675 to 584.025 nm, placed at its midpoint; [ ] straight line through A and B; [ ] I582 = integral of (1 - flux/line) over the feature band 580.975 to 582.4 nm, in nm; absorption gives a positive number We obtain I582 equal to 0.083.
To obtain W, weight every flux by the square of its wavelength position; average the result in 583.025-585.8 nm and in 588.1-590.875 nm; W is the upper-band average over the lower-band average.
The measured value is 1.0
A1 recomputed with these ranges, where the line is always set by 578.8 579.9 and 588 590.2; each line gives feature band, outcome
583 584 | -0.10 mag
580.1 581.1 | -0.13 mag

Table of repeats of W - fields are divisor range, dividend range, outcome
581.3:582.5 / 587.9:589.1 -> 1.14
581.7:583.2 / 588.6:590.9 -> 1.07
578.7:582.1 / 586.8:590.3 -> 1.07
